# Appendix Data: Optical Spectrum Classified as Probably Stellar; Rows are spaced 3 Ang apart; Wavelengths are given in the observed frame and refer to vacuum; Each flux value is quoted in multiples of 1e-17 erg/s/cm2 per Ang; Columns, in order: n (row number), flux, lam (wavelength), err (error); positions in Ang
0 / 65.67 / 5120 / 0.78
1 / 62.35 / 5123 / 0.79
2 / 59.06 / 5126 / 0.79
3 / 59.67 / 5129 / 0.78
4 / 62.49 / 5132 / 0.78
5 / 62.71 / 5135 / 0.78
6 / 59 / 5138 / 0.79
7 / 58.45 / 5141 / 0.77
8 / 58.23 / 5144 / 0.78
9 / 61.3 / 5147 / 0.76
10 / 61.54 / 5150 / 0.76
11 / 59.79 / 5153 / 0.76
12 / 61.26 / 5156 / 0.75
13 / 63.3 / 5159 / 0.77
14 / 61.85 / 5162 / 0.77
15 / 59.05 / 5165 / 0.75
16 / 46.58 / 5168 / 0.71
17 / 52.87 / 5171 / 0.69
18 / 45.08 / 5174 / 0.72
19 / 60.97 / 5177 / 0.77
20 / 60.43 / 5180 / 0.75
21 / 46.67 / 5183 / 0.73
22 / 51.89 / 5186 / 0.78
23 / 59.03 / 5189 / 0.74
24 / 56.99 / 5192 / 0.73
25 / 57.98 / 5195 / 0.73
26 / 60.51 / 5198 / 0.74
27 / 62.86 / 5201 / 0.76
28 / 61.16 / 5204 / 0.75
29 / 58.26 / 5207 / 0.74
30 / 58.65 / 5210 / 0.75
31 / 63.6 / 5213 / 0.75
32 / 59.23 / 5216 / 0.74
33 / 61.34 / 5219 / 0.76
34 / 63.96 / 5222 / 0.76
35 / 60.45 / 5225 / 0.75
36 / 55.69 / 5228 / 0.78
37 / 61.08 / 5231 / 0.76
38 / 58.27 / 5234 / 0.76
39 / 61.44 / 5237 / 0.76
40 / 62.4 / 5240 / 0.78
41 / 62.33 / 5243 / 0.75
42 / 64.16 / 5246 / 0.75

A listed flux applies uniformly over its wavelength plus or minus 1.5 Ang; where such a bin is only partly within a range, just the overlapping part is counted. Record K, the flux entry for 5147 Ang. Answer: 61.3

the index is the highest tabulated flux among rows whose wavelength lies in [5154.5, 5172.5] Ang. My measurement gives 63.3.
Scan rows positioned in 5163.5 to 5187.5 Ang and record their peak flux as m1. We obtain 60.97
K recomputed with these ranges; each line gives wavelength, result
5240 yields 62.4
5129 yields 59.67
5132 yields 62.49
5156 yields 61.26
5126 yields 59.06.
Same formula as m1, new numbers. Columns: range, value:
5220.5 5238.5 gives 63.96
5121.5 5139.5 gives 62.71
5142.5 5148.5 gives 61.3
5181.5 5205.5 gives 62.86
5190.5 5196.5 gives 57.98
